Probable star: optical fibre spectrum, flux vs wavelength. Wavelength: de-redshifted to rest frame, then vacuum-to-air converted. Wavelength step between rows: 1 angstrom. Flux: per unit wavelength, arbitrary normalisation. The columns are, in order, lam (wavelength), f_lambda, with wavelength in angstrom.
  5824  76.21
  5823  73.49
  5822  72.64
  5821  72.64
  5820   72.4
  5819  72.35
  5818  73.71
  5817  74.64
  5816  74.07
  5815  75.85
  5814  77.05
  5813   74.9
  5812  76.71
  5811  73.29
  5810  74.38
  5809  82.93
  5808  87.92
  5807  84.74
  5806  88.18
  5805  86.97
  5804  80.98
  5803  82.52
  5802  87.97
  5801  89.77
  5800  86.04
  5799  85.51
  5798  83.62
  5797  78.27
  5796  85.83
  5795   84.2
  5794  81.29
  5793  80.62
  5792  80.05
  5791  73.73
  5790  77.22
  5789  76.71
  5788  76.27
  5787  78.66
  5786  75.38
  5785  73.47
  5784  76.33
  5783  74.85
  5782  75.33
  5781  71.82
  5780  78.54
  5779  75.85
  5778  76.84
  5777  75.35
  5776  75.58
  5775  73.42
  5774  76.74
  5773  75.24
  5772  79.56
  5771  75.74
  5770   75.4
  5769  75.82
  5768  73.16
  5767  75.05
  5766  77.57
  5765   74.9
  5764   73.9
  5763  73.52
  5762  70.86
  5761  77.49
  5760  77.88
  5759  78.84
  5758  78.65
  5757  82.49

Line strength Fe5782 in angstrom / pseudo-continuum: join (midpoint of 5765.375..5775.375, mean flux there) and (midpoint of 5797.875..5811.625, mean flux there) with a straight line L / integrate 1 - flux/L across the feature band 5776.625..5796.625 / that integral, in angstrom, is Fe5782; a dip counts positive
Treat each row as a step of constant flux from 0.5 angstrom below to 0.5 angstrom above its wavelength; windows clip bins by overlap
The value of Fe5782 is 0.5 angstrom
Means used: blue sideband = 75.8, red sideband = 83.9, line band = 77.4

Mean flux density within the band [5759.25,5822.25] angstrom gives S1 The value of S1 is 77.8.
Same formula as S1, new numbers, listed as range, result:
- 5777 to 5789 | 75.8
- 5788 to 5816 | 81.2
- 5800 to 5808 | 86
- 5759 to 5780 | 75.6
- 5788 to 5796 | 79.4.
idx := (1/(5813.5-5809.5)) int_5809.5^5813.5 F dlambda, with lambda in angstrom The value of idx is 74.8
